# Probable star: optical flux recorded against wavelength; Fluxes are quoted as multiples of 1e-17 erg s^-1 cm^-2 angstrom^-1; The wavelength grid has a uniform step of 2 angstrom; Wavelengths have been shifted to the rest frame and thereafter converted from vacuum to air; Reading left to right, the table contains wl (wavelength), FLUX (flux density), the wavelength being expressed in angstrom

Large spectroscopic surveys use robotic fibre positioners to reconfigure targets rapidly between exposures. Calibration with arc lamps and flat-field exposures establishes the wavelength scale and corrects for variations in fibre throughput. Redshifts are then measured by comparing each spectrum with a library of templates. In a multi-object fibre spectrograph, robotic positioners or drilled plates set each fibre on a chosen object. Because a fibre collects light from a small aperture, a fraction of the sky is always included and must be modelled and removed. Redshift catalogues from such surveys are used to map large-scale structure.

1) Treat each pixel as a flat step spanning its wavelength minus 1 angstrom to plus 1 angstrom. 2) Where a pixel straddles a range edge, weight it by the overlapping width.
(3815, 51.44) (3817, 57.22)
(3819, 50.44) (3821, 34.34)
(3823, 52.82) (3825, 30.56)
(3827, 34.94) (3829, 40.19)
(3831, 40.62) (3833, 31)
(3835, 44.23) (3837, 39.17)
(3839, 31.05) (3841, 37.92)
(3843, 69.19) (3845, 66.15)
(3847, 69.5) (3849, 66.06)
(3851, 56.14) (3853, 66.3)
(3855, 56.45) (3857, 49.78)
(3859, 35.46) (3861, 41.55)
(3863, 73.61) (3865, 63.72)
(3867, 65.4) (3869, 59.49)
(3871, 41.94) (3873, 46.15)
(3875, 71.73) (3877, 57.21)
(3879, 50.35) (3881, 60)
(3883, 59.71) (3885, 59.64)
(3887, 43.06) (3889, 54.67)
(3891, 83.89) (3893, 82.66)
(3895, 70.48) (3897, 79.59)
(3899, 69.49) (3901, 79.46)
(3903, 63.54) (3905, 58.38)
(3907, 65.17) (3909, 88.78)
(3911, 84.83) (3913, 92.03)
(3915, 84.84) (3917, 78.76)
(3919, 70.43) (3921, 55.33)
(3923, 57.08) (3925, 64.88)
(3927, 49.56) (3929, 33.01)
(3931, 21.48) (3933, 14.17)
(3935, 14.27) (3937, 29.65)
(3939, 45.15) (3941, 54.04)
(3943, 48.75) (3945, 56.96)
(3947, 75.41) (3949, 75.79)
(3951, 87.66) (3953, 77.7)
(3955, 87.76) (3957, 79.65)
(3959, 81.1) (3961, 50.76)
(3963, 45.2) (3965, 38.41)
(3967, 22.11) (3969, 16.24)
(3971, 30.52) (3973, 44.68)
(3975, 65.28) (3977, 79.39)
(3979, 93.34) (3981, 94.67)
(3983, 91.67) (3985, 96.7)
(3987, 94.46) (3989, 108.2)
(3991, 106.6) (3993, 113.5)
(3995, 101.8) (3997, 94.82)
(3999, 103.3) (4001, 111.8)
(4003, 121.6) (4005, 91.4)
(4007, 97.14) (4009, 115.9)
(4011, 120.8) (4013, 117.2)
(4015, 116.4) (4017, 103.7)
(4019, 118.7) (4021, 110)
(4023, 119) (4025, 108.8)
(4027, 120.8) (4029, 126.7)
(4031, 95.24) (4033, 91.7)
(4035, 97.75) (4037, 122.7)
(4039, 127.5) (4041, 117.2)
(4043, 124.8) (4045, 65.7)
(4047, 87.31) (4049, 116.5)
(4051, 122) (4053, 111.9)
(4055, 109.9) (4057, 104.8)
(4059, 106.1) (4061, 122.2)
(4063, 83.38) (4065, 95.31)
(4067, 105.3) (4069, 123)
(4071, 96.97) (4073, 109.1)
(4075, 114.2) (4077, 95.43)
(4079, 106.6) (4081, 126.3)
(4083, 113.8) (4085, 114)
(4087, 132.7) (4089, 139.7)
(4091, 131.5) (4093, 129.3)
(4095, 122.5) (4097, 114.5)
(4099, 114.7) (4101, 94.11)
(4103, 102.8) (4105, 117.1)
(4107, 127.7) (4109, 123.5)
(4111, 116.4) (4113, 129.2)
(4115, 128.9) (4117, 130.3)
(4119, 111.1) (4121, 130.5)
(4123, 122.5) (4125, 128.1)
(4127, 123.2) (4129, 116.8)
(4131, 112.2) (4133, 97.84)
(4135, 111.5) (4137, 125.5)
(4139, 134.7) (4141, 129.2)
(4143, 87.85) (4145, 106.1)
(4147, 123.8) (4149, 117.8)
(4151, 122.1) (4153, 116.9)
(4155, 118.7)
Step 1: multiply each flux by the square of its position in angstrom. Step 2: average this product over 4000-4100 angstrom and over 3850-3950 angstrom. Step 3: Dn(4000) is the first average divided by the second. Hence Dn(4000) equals 2.04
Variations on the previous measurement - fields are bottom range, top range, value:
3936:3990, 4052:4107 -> 1.82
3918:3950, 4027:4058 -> 2.39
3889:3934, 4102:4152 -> 2.02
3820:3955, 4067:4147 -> 2.29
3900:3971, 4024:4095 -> 2.04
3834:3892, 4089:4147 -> 2.42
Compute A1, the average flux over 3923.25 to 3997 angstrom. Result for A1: 64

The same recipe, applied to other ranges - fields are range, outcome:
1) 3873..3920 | 69.4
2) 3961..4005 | 79.3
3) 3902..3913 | 73.9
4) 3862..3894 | 60.8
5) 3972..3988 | 82.5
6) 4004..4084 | 109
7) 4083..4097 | 126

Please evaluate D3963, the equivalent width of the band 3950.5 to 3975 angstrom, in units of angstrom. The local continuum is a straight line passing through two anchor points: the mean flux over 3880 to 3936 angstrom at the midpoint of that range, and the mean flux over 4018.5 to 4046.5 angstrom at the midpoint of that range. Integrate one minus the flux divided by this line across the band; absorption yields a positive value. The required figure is 8.1 angstrom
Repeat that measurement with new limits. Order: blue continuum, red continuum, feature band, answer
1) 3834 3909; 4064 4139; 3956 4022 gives 2.2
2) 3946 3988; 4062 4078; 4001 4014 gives -4.6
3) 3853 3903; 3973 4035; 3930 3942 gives 7.6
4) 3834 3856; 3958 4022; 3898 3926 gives -1.0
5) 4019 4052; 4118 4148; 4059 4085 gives 1.1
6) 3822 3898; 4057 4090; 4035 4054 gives -1.2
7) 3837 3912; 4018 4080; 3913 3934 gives 5.4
